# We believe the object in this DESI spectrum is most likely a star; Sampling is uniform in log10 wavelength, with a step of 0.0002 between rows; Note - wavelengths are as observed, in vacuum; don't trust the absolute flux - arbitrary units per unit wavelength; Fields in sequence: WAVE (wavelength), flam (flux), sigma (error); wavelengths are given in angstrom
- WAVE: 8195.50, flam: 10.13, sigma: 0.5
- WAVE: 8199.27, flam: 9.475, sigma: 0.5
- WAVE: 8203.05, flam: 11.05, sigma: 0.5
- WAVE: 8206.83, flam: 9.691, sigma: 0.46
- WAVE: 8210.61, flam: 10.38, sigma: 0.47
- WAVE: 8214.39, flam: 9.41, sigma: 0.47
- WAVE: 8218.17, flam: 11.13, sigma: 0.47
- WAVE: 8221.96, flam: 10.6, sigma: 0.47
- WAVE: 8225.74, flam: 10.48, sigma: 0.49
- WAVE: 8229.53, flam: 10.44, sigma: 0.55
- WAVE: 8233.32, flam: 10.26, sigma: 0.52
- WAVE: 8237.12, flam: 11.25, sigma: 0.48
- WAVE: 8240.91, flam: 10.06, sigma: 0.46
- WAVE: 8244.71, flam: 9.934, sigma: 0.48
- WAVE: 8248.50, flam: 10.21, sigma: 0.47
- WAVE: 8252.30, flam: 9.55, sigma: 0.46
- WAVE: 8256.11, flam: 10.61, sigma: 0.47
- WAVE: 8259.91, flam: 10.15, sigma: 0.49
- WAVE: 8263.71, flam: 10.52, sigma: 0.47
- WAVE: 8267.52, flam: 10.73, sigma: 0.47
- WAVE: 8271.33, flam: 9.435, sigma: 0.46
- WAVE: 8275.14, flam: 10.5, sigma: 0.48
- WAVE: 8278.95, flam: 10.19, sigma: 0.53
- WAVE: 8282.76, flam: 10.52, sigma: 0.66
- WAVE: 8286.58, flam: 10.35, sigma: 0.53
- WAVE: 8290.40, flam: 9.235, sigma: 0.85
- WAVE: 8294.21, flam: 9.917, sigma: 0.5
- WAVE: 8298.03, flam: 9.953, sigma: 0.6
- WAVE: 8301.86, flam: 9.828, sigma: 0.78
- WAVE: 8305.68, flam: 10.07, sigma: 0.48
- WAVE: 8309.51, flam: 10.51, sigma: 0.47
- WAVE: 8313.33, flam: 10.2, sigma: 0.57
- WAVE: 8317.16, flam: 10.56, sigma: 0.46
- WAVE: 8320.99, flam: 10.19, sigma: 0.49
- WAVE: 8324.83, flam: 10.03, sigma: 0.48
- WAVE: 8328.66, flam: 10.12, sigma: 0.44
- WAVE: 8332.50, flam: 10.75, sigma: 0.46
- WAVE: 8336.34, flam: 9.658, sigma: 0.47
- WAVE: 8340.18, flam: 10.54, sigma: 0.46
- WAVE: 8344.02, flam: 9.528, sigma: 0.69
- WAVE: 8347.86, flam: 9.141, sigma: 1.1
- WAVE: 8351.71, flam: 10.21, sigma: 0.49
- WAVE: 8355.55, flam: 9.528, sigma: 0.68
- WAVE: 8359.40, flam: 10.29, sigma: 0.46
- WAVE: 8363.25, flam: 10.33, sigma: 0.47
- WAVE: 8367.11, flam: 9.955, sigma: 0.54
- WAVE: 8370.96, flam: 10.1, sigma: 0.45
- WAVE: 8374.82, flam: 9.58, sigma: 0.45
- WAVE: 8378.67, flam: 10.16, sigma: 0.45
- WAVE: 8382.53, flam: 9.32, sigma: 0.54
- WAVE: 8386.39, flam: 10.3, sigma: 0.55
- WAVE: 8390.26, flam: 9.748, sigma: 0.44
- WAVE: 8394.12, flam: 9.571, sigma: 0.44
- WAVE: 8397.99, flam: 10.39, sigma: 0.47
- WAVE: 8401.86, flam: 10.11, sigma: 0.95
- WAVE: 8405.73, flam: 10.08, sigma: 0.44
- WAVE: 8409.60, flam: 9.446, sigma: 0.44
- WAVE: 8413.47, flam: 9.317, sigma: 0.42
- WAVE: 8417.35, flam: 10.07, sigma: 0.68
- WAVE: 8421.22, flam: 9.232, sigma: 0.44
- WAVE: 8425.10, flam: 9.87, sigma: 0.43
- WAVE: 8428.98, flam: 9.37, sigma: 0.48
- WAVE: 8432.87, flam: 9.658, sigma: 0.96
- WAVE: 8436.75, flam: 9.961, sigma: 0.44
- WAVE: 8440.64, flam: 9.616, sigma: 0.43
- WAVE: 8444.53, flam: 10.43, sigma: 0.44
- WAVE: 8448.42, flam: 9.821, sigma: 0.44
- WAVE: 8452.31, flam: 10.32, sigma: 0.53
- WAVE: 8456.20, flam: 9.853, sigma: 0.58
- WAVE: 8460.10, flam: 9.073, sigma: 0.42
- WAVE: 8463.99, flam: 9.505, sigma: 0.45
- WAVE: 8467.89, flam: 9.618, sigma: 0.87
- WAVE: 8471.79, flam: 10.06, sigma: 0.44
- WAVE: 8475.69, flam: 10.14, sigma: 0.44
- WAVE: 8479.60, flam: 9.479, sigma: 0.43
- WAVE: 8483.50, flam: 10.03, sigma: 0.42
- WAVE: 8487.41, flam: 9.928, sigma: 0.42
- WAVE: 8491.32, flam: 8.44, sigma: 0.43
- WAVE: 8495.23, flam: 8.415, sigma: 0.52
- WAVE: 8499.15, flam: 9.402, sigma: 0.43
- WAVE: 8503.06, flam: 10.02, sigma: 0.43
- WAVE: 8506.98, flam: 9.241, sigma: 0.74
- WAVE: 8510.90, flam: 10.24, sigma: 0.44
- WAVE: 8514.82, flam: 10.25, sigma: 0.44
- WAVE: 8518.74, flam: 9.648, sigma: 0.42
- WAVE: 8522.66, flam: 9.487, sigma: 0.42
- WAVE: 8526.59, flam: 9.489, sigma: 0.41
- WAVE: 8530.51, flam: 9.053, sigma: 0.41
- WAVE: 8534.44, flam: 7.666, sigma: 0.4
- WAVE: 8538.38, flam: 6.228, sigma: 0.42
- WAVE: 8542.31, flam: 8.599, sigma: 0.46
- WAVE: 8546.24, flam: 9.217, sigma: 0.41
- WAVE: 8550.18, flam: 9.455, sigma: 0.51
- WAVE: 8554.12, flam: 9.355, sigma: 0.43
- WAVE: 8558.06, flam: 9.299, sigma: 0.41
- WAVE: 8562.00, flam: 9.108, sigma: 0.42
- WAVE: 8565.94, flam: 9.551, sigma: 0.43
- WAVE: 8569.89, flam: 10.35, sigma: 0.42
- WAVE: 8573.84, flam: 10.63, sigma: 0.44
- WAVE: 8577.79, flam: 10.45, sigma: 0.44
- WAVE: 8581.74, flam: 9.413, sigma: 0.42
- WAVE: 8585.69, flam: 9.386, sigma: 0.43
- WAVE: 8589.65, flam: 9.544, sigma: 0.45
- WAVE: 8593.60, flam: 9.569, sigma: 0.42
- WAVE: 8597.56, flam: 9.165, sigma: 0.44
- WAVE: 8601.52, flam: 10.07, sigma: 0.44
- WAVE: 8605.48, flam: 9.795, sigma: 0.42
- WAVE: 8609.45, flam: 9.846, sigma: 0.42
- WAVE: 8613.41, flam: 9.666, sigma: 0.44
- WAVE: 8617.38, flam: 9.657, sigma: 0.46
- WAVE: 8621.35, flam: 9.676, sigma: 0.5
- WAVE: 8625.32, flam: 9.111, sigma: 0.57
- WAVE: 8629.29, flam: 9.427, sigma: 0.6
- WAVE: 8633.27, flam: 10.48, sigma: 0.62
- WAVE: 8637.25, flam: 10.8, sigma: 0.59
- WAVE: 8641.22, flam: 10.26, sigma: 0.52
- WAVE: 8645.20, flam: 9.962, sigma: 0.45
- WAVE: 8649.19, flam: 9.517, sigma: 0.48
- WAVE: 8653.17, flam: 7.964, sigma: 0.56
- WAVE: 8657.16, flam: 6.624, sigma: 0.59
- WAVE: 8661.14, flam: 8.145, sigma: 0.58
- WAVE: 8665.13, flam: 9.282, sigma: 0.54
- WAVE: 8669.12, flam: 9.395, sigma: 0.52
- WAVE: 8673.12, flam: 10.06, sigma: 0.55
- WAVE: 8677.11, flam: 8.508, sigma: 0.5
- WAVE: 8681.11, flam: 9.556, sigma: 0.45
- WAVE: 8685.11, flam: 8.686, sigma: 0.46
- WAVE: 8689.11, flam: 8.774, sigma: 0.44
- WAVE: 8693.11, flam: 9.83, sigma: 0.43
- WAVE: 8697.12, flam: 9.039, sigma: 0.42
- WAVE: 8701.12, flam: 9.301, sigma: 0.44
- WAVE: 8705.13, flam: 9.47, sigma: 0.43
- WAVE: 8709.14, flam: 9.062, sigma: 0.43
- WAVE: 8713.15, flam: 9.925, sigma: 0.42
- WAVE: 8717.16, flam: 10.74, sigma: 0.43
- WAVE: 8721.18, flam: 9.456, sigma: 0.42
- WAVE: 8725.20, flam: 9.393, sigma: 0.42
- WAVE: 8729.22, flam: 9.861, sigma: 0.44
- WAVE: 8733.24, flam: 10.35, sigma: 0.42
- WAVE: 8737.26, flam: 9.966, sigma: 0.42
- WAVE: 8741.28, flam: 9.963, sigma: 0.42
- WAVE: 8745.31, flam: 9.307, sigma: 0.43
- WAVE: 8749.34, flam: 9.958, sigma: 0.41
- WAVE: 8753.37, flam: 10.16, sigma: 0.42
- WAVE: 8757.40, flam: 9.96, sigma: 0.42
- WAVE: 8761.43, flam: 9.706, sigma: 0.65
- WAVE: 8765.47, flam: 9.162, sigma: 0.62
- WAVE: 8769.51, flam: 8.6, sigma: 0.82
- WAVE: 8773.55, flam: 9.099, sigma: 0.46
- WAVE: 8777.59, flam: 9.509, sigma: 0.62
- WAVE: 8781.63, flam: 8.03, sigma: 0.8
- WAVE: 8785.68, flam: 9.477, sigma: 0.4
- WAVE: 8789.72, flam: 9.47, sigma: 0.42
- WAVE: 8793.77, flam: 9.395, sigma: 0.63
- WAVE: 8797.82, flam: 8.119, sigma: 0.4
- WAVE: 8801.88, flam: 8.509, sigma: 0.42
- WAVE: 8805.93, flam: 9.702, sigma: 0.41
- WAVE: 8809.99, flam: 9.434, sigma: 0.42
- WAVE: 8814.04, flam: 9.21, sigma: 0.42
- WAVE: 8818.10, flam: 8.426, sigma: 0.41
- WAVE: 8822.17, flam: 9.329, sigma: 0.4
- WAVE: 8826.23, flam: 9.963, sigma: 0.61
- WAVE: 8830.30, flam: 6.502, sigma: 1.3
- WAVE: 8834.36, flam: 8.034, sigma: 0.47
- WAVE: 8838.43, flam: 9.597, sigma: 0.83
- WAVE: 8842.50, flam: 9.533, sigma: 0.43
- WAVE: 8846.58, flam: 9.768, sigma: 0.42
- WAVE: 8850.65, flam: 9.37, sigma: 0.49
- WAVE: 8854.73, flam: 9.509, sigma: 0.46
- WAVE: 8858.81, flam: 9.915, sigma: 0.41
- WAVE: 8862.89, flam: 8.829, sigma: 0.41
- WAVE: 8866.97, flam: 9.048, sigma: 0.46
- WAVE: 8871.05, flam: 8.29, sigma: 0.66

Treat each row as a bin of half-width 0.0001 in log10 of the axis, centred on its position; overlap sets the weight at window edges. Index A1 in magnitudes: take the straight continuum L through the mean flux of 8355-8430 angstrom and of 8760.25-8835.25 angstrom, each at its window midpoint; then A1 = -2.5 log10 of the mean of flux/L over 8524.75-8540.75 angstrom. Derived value 0.176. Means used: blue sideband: 9.85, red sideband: 8.93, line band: 8.11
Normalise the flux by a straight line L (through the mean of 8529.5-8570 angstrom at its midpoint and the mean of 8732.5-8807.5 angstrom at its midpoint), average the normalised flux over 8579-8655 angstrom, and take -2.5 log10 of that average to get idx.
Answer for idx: -0.08 mag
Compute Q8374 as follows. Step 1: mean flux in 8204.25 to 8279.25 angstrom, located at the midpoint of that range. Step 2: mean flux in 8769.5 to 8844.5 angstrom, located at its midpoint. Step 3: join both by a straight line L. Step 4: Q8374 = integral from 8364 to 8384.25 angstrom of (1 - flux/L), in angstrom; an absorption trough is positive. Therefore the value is 0.2 angstrom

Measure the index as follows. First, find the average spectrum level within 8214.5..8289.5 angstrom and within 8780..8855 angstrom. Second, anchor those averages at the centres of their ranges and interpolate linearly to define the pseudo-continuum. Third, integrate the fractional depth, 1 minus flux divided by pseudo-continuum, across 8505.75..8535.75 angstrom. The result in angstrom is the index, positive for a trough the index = 0.86 angstrom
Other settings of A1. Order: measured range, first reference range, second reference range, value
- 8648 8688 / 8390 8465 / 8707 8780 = 0.11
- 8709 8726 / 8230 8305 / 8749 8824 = -0.05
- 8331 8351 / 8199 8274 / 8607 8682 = 0.01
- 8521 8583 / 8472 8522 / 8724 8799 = 0.04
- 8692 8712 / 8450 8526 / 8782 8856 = -0.01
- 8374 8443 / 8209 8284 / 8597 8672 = 0.02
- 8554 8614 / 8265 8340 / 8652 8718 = -0.04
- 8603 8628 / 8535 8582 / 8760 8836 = -0.05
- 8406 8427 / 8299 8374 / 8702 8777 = 0.04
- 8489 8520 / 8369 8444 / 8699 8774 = 0.03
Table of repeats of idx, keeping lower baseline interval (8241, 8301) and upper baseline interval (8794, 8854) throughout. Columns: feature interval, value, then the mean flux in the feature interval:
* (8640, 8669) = 0.061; 8.82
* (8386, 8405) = -0.016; 10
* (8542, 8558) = 0.036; 9.23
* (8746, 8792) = -0.032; 9.37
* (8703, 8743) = -0.071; 9.82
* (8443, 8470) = -0.007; 9.8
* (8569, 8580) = -0.105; 10.5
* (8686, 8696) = 0.006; 9.21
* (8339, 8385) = 0.005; 9.89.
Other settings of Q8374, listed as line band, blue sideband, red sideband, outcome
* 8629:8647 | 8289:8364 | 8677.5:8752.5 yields -1.1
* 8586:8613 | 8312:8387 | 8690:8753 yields 0.4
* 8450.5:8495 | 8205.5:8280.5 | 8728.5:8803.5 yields 1.2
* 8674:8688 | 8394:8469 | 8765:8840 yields 0.3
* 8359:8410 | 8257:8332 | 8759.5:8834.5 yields 0.0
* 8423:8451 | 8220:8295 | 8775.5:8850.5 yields 0.1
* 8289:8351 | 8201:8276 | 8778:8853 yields 0.6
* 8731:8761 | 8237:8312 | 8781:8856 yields -2.5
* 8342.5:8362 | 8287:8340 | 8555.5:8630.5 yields 0.5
